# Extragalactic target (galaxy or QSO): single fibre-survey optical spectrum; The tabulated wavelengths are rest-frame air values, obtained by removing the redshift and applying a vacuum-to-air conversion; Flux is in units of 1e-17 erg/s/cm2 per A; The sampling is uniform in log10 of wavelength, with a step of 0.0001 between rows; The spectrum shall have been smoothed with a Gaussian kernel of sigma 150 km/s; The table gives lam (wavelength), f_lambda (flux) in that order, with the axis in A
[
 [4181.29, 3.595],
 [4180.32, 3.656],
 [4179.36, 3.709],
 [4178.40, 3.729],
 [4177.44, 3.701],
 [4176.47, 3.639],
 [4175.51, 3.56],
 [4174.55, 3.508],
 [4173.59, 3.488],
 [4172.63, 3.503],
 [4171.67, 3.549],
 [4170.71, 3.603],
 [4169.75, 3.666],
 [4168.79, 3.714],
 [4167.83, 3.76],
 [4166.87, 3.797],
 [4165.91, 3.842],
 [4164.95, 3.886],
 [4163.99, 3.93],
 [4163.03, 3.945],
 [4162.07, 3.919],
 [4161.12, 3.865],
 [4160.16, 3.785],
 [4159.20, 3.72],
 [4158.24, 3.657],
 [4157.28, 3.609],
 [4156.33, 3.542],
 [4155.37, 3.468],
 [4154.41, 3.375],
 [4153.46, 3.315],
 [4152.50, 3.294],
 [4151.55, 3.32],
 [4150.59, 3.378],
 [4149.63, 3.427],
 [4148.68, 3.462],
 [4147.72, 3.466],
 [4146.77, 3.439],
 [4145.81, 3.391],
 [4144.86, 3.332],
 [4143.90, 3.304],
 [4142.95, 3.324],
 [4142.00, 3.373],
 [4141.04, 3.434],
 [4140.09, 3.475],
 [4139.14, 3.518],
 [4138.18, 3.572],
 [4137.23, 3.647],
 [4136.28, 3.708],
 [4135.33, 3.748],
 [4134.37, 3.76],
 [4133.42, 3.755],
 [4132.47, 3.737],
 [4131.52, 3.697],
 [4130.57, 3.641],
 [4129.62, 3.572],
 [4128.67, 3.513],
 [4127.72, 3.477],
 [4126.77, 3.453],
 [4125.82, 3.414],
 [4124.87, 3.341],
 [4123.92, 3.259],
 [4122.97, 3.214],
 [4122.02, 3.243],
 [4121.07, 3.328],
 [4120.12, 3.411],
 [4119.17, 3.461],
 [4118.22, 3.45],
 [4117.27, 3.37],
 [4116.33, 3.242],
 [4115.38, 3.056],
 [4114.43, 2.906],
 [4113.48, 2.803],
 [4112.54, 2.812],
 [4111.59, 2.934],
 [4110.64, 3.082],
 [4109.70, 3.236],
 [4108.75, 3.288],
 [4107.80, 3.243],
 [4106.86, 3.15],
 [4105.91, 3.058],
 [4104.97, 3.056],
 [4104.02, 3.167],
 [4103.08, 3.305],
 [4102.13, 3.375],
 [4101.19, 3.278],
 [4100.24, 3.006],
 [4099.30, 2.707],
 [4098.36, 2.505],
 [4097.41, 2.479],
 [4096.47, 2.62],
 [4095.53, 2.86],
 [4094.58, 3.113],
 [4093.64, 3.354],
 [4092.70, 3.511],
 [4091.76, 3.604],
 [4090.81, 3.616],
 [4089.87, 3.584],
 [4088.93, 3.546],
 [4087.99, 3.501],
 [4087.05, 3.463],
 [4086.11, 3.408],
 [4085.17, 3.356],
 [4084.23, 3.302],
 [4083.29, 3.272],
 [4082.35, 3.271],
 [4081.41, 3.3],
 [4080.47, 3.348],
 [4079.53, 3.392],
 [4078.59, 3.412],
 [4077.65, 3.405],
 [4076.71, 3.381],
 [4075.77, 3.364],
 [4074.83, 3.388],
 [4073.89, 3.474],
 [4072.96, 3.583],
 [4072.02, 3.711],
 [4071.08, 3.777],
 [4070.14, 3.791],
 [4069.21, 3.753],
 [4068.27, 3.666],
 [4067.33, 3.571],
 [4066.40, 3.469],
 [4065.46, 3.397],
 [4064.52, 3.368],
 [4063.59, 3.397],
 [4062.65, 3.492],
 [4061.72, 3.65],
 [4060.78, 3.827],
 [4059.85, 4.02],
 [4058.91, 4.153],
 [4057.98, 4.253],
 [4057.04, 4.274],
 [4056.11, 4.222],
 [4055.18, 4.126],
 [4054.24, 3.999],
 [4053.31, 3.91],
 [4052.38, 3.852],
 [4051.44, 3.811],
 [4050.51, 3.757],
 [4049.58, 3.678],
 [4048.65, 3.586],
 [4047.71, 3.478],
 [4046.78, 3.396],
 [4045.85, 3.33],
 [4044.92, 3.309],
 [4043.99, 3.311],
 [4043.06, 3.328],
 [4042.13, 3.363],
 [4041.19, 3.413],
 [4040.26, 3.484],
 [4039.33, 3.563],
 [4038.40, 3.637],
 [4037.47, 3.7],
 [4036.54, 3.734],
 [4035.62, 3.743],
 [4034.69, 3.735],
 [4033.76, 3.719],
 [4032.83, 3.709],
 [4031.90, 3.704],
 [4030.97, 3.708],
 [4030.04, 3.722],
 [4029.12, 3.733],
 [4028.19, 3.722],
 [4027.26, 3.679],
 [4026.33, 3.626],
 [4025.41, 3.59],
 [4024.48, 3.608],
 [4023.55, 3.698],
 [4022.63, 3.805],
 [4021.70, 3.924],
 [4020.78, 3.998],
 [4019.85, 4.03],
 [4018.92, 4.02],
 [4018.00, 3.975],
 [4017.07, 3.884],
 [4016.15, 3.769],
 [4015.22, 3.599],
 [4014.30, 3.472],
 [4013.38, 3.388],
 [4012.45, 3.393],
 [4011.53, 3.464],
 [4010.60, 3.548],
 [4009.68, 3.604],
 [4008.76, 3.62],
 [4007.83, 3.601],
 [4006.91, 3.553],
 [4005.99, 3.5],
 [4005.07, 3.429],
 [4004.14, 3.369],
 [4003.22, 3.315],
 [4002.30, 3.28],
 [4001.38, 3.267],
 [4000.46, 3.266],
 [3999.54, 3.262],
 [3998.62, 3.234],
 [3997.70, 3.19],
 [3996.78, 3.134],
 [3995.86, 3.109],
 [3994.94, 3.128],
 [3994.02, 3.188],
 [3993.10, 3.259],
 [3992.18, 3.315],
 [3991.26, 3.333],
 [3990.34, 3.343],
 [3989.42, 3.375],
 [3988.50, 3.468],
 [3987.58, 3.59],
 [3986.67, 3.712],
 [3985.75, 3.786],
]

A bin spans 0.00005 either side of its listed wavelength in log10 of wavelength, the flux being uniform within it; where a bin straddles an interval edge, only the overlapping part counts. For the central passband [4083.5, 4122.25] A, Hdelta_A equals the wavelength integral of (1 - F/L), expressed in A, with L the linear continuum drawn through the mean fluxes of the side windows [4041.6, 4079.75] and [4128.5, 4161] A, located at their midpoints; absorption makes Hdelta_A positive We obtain 4.3 A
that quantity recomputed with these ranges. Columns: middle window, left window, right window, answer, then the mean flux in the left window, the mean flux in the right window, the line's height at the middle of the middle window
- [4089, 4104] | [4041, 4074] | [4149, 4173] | 2.15 A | 3.68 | 3.63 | 3.67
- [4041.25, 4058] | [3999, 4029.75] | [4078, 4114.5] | -1.35 A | 3.61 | 3.19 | 3.43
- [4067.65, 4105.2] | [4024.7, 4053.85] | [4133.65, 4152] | 2.40 A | 3.62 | 3.48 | 3.55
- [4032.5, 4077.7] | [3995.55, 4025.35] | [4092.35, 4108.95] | -4.88 A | 3.54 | 3.05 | 3.3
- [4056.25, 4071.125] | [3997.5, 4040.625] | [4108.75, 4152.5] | -0.96 A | 3.61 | 3.39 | 3.52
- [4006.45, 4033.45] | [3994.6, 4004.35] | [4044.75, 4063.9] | -1.97 A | 3.23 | 3.8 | 3.44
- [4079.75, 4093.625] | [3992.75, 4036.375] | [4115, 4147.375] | 0.27 A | 3.56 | 3.46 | 3.5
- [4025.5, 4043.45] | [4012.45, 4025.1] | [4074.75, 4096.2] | 0.19 A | 3.76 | 3.37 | 3.67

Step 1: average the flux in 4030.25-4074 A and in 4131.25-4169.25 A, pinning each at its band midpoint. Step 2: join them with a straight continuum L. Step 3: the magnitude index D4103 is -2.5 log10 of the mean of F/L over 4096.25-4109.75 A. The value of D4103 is 0.20 mag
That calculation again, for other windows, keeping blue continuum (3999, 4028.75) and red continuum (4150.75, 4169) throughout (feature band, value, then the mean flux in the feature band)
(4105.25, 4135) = 0.10 mag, 3.32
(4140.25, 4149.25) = 0.08 mag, 3.4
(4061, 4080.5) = 0.03 mag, 3.52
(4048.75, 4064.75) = -0.07 mag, 3.87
